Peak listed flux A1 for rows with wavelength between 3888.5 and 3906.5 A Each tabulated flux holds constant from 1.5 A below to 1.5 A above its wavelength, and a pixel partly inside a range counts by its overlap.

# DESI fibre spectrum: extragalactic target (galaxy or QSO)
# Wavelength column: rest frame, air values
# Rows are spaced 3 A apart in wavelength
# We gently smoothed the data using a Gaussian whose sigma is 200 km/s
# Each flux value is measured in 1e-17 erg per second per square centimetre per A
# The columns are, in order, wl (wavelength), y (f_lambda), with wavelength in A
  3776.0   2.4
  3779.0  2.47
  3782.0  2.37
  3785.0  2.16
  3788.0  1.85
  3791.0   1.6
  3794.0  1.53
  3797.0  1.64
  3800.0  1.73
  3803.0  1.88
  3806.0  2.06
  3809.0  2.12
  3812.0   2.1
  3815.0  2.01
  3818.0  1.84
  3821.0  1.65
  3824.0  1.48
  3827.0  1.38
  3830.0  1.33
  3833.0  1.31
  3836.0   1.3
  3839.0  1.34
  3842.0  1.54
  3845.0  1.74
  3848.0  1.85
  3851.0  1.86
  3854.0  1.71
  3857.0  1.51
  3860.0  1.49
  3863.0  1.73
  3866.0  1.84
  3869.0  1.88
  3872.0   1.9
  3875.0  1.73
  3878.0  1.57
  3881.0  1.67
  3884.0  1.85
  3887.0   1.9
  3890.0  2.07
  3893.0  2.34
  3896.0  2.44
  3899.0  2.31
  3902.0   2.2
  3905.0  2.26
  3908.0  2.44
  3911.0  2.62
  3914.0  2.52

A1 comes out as 2.44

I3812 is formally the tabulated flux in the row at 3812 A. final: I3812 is 2.1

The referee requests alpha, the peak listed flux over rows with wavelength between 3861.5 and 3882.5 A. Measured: 1.9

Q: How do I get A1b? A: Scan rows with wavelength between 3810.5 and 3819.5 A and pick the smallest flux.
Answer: 1.84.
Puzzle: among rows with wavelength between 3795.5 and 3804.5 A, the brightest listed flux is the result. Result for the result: 1.88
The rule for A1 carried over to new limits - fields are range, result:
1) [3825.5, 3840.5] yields 1.38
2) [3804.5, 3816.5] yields 2.12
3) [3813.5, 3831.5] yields 2.01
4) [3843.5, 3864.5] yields 1.86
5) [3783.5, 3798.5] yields 2.16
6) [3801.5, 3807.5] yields 2.06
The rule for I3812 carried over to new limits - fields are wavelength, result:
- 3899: 2.31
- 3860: 1.49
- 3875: 1.73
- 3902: 2.2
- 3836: 1.3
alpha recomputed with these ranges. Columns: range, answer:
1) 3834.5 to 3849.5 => 1.85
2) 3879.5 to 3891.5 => 2.07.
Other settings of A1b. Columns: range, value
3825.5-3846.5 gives 1.3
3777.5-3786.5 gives 2.16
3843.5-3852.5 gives 1.74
